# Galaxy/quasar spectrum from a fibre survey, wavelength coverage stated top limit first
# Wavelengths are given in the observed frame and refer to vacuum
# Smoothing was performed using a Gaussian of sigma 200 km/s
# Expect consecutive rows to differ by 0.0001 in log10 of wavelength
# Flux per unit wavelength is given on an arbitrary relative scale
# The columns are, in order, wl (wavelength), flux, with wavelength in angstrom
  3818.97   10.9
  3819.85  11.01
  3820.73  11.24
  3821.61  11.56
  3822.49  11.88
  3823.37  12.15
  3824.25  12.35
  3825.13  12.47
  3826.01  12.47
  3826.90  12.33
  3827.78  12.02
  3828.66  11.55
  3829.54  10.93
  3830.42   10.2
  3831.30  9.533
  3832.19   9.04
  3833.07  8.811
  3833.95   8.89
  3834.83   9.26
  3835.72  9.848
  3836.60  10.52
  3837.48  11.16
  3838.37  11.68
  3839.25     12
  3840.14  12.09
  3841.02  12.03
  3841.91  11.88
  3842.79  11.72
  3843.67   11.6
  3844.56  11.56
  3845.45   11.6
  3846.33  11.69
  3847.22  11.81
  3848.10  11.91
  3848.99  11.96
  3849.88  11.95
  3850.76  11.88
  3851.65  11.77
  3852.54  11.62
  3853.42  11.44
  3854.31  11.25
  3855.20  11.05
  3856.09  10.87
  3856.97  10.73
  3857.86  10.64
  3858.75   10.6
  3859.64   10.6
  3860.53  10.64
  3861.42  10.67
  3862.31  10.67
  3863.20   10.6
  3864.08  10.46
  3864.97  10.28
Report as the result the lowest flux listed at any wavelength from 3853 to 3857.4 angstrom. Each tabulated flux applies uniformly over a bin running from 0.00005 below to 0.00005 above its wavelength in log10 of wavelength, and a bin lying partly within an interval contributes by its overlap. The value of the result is 10.73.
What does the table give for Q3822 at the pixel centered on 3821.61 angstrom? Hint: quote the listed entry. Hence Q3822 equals 11.56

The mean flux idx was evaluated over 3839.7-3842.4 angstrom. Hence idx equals 12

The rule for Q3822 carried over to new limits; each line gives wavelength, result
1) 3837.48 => 11.16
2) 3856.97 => 10.73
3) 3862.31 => 10.67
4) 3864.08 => 10.46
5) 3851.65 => 11.77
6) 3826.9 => 12.33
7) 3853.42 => 11.44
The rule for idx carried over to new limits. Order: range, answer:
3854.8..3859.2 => 10.8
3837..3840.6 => 11.7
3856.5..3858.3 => 10.7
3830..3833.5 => 9.38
